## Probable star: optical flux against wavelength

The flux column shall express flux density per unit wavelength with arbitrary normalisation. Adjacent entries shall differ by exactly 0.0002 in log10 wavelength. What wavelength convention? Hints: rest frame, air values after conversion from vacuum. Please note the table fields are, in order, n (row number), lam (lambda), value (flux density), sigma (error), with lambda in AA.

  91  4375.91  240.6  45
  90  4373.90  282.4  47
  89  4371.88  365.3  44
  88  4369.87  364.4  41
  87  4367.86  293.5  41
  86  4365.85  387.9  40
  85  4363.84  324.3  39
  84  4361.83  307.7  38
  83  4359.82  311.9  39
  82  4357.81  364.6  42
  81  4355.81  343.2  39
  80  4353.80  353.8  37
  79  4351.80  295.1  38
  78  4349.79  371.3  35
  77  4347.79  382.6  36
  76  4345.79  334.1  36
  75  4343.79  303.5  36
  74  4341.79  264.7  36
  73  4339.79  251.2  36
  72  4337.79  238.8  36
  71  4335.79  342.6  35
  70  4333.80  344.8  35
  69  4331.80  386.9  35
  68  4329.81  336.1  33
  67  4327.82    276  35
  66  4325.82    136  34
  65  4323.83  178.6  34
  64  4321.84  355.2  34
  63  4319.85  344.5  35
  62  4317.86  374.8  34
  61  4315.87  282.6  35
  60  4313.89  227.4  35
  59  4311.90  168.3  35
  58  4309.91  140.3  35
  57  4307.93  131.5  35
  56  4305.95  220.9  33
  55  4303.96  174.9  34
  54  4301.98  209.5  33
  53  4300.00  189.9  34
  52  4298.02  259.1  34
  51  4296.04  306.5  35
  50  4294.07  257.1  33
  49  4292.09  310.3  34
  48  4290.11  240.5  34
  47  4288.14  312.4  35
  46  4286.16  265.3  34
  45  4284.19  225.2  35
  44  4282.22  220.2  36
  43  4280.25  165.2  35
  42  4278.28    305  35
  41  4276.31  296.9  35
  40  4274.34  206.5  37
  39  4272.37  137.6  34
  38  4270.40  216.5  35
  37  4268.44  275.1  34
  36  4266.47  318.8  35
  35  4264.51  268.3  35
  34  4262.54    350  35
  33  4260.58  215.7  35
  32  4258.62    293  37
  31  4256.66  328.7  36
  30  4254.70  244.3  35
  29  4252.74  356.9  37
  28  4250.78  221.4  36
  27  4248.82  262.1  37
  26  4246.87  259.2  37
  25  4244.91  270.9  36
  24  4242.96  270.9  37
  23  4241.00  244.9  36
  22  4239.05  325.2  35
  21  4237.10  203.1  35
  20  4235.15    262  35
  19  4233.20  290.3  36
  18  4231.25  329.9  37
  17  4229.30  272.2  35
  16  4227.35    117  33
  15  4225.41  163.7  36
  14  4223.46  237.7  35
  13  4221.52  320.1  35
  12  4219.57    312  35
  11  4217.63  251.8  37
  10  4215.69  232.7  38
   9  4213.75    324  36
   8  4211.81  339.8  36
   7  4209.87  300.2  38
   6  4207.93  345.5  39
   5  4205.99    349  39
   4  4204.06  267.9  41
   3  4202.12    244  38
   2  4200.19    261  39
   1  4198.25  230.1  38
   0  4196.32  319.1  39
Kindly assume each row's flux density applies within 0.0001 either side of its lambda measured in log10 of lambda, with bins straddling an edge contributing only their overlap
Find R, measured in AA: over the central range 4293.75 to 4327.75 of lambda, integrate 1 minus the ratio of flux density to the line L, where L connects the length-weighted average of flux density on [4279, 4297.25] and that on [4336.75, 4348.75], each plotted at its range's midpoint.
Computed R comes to 4.91 AA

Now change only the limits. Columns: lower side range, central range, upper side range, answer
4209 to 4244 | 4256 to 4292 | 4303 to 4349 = 1.3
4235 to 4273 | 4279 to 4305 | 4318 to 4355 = 4.0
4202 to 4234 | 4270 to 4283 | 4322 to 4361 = 3.1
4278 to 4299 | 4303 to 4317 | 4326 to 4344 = 4.2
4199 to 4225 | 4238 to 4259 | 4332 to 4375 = 1.3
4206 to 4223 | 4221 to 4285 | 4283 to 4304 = 5.1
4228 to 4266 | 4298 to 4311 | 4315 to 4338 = 4.9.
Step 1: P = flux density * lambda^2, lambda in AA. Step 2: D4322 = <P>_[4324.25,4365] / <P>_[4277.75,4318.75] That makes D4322 1.3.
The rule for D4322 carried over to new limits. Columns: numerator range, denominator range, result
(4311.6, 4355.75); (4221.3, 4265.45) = 1.19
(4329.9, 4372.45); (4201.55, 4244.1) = 1.28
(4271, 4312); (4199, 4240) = 0.86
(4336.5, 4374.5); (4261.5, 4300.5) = 1.30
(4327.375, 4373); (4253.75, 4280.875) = 1.31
